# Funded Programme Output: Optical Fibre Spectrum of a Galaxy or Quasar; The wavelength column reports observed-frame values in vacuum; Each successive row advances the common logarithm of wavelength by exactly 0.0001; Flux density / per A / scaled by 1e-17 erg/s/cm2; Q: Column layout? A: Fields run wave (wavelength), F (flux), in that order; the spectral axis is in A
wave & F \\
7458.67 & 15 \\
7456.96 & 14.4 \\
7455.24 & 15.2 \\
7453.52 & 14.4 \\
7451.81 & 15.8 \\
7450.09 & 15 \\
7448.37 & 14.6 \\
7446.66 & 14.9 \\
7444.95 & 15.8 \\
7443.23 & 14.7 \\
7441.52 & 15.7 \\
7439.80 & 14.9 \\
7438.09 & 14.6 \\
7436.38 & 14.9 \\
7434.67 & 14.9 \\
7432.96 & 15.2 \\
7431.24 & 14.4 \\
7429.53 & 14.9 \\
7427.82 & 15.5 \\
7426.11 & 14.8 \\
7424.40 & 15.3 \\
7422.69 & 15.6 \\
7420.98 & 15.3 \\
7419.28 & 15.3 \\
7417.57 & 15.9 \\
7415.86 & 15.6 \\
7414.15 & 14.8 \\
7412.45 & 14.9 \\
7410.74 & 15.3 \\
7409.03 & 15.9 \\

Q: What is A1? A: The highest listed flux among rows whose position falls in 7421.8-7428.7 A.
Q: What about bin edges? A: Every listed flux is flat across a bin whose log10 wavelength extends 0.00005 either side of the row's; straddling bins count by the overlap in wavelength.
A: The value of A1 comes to 15.6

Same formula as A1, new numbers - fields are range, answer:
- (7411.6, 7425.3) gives 15.9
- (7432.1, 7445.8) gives 15.8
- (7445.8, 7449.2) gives 14.9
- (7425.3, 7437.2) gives 15.5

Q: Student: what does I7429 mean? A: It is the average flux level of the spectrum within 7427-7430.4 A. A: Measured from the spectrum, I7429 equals 15.2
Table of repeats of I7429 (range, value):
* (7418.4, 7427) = 15.3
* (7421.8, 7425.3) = 15.4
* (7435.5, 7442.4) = 15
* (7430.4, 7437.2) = 14.8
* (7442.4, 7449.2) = 15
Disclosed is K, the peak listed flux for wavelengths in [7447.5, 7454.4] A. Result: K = 15.8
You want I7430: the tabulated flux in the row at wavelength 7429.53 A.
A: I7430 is 14.9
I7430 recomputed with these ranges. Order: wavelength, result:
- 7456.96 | 14.4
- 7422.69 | 15.6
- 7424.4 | 15.3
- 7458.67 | 15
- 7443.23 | 14.7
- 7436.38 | 14.9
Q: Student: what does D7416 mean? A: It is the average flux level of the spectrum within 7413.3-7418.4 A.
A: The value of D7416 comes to 15.4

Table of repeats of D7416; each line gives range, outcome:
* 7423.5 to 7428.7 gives 15.2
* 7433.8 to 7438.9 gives 14.8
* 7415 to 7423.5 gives 15.5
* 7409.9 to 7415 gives 15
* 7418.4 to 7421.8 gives 15.3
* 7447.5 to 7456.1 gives 15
